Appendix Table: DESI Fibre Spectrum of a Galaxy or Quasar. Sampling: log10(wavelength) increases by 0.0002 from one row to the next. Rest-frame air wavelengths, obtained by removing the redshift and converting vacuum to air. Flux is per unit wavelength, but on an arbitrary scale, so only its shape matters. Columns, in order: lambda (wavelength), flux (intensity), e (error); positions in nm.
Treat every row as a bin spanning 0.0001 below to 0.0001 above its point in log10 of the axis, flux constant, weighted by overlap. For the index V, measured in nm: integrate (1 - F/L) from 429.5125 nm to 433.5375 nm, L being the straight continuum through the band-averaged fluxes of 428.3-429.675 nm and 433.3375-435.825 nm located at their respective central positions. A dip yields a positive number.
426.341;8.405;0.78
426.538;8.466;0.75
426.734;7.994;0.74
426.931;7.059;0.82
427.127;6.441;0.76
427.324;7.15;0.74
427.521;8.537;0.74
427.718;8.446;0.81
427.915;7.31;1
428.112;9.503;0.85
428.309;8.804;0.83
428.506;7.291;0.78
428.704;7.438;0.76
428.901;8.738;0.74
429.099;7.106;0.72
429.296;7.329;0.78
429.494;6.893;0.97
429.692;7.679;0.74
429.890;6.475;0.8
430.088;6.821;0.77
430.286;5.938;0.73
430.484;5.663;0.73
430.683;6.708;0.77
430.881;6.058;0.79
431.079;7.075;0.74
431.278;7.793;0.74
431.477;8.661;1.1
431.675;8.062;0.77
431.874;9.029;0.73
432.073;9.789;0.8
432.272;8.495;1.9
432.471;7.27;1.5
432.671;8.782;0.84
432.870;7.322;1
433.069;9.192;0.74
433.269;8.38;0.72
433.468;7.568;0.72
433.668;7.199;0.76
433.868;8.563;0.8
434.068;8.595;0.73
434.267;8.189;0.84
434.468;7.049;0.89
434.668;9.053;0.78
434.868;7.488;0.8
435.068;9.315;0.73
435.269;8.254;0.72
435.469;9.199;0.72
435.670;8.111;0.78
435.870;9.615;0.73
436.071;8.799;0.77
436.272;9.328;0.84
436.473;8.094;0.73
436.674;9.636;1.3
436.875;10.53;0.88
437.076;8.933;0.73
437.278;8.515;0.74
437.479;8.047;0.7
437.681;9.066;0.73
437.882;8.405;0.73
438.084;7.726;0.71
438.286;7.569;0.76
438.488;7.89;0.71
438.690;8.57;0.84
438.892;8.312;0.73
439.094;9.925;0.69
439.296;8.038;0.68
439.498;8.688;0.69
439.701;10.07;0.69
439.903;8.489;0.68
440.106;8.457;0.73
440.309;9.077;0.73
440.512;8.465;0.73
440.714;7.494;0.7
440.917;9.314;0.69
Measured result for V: 0.14 nm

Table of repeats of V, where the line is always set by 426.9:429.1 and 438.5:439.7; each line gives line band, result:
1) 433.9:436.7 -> -0.04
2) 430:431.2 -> 0.25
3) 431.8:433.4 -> -0.05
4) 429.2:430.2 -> 0.12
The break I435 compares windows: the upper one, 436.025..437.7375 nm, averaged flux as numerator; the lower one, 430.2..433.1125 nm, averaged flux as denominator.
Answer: 1.2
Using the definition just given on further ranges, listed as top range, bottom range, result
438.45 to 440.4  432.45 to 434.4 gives 1.08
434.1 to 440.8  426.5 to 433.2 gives 1.12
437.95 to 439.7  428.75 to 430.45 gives 1.19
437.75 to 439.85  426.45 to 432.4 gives 1.12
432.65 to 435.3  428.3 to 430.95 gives 1.17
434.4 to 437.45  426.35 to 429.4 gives 1.12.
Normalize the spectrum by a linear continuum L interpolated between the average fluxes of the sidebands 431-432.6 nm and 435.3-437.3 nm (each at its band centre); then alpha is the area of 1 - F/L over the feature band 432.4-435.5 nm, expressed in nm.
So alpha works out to 0.17 nm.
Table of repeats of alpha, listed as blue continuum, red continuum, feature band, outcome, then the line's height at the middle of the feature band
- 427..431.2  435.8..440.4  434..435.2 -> -0.01 nm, 8.2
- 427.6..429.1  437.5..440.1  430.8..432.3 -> 0.03 nm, 8.27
